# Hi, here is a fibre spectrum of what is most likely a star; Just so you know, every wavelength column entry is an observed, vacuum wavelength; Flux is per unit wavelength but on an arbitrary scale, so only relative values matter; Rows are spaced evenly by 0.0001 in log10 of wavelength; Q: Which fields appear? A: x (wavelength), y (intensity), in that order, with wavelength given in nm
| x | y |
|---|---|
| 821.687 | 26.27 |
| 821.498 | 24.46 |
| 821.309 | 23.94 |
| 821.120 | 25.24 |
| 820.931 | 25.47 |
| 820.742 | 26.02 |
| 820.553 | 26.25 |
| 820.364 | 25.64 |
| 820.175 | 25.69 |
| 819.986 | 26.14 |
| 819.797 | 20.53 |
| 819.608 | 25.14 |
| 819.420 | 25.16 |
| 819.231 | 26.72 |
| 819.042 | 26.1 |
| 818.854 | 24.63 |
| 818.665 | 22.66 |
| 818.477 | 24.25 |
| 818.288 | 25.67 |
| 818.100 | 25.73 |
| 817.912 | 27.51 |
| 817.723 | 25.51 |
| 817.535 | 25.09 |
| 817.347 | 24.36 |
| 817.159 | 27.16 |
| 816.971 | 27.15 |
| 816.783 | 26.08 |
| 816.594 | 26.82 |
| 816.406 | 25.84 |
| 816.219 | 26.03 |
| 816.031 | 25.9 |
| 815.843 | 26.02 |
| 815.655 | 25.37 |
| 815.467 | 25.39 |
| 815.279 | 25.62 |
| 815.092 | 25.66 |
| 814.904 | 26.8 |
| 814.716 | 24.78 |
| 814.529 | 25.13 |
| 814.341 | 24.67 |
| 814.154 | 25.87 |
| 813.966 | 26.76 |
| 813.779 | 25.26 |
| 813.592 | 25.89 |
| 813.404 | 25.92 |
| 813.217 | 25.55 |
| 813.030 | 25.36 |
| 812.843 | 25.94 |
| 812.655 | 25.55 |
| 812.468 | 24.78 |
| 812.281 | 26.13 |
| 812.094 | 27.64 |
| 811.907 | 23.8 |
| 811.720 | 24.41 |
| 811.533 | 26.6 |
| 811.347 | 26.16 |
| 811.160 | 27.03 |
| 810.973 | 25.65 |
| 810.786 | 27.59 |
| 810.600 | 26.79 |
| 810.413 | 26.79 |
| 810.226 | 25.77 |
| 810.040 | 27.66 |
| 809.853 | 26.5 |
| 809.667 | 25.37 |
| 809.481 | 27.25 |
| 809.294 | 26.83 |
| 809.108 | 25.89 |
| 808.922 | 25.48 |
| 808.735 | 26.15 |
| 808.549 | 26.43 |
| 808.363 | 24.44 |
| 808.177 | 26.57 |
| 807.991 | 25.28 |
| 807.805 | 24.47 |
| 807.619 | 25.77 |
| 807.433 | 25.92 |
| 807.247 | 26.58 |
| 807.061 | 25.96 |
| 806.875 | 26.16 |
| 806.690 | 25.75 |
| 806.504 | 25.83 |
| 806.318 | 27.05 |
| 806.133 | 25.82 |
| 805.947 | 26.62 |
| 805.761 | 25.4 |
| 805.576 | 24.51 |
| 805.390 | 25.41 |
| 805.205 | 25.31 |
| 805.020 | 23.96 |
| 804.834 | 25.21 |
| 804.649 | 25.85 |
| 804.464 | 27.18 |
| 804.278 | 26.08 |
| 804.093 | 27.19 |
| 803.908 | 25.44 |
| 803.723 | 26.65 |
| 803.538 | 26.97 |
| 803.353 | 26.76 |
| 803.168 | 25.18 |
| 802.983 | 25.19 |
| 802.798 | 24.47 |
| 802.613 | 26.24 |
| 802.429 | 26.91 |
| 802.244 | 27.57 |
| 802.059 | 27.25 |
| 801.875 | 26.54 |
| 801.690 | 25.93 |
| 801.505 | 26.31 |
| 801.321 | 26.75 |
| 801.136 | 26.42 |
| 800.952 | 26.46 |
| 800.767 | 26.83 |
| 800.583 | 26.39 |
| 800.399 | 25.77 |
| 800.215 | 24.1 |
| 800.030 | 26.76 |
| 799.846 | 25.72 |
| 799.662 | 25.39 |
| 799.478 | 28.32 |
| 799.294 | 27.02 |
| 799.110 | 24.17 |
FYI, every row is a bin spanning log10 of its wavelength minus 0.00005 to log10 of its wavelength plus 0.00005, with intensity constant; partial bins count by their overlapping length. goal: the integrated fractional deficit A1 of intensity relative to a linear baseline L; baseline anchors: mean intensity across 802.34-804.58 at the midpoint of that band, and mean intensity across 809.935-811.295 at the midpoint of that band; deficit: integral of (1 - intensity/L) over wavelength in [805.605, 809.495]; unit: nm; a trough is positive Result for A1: 0.08 nm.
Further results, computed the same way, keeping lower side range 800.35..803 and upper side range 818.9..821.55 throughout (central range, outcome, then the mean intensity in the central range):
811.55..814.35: 0.00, 25.6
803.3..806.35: 0.03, 25.9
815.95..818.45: -0.06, 26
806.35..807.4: 0.00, 26.1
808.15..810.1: -0.02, 26.2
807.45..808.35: 0.02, 25.5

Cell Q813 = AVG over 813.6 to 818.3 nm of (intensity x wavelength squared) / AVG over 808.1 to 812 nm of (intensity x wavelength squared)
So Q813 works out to 1.0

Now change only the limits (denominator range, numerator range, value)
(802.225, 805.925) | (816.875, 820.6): 1.02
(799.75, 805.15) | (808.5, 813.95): 1.02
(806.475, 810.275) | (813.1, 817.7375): 1.01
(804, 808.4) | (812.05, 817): 1.02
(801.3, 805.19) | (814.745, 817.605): 1.02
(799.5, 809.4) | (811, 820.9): 1.01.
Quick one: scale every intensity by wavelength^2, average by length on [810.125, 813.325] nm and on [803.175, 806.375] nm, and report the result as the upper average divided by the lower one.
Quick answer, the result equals 1.02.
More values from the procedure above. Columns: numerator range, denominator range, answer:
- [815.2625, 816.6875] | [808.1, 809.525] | 1.01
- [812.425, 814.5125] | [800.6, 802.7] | 0.99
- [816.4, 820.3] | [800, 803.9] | 1.01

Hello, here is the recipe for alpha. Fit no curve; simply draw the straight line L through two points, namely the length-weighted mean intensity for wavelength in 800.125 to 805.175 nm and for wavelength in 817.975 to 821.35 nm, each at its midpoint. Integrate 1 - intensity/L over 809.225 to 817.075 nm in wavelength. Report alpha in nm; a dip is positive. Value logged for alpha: -0.16 nm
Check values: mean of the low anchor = 26.1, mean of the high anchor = 25.1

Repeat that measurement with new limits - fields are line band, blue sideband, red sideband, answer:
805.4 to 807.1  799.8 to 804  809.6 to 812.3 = 0.02 nm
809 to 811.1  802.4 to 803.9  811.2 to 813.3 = -0.07 nm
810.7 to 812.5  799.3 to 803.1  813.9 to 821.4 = -0.02 nm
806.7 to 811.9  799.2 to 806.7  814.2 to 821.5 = -0.05 nm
